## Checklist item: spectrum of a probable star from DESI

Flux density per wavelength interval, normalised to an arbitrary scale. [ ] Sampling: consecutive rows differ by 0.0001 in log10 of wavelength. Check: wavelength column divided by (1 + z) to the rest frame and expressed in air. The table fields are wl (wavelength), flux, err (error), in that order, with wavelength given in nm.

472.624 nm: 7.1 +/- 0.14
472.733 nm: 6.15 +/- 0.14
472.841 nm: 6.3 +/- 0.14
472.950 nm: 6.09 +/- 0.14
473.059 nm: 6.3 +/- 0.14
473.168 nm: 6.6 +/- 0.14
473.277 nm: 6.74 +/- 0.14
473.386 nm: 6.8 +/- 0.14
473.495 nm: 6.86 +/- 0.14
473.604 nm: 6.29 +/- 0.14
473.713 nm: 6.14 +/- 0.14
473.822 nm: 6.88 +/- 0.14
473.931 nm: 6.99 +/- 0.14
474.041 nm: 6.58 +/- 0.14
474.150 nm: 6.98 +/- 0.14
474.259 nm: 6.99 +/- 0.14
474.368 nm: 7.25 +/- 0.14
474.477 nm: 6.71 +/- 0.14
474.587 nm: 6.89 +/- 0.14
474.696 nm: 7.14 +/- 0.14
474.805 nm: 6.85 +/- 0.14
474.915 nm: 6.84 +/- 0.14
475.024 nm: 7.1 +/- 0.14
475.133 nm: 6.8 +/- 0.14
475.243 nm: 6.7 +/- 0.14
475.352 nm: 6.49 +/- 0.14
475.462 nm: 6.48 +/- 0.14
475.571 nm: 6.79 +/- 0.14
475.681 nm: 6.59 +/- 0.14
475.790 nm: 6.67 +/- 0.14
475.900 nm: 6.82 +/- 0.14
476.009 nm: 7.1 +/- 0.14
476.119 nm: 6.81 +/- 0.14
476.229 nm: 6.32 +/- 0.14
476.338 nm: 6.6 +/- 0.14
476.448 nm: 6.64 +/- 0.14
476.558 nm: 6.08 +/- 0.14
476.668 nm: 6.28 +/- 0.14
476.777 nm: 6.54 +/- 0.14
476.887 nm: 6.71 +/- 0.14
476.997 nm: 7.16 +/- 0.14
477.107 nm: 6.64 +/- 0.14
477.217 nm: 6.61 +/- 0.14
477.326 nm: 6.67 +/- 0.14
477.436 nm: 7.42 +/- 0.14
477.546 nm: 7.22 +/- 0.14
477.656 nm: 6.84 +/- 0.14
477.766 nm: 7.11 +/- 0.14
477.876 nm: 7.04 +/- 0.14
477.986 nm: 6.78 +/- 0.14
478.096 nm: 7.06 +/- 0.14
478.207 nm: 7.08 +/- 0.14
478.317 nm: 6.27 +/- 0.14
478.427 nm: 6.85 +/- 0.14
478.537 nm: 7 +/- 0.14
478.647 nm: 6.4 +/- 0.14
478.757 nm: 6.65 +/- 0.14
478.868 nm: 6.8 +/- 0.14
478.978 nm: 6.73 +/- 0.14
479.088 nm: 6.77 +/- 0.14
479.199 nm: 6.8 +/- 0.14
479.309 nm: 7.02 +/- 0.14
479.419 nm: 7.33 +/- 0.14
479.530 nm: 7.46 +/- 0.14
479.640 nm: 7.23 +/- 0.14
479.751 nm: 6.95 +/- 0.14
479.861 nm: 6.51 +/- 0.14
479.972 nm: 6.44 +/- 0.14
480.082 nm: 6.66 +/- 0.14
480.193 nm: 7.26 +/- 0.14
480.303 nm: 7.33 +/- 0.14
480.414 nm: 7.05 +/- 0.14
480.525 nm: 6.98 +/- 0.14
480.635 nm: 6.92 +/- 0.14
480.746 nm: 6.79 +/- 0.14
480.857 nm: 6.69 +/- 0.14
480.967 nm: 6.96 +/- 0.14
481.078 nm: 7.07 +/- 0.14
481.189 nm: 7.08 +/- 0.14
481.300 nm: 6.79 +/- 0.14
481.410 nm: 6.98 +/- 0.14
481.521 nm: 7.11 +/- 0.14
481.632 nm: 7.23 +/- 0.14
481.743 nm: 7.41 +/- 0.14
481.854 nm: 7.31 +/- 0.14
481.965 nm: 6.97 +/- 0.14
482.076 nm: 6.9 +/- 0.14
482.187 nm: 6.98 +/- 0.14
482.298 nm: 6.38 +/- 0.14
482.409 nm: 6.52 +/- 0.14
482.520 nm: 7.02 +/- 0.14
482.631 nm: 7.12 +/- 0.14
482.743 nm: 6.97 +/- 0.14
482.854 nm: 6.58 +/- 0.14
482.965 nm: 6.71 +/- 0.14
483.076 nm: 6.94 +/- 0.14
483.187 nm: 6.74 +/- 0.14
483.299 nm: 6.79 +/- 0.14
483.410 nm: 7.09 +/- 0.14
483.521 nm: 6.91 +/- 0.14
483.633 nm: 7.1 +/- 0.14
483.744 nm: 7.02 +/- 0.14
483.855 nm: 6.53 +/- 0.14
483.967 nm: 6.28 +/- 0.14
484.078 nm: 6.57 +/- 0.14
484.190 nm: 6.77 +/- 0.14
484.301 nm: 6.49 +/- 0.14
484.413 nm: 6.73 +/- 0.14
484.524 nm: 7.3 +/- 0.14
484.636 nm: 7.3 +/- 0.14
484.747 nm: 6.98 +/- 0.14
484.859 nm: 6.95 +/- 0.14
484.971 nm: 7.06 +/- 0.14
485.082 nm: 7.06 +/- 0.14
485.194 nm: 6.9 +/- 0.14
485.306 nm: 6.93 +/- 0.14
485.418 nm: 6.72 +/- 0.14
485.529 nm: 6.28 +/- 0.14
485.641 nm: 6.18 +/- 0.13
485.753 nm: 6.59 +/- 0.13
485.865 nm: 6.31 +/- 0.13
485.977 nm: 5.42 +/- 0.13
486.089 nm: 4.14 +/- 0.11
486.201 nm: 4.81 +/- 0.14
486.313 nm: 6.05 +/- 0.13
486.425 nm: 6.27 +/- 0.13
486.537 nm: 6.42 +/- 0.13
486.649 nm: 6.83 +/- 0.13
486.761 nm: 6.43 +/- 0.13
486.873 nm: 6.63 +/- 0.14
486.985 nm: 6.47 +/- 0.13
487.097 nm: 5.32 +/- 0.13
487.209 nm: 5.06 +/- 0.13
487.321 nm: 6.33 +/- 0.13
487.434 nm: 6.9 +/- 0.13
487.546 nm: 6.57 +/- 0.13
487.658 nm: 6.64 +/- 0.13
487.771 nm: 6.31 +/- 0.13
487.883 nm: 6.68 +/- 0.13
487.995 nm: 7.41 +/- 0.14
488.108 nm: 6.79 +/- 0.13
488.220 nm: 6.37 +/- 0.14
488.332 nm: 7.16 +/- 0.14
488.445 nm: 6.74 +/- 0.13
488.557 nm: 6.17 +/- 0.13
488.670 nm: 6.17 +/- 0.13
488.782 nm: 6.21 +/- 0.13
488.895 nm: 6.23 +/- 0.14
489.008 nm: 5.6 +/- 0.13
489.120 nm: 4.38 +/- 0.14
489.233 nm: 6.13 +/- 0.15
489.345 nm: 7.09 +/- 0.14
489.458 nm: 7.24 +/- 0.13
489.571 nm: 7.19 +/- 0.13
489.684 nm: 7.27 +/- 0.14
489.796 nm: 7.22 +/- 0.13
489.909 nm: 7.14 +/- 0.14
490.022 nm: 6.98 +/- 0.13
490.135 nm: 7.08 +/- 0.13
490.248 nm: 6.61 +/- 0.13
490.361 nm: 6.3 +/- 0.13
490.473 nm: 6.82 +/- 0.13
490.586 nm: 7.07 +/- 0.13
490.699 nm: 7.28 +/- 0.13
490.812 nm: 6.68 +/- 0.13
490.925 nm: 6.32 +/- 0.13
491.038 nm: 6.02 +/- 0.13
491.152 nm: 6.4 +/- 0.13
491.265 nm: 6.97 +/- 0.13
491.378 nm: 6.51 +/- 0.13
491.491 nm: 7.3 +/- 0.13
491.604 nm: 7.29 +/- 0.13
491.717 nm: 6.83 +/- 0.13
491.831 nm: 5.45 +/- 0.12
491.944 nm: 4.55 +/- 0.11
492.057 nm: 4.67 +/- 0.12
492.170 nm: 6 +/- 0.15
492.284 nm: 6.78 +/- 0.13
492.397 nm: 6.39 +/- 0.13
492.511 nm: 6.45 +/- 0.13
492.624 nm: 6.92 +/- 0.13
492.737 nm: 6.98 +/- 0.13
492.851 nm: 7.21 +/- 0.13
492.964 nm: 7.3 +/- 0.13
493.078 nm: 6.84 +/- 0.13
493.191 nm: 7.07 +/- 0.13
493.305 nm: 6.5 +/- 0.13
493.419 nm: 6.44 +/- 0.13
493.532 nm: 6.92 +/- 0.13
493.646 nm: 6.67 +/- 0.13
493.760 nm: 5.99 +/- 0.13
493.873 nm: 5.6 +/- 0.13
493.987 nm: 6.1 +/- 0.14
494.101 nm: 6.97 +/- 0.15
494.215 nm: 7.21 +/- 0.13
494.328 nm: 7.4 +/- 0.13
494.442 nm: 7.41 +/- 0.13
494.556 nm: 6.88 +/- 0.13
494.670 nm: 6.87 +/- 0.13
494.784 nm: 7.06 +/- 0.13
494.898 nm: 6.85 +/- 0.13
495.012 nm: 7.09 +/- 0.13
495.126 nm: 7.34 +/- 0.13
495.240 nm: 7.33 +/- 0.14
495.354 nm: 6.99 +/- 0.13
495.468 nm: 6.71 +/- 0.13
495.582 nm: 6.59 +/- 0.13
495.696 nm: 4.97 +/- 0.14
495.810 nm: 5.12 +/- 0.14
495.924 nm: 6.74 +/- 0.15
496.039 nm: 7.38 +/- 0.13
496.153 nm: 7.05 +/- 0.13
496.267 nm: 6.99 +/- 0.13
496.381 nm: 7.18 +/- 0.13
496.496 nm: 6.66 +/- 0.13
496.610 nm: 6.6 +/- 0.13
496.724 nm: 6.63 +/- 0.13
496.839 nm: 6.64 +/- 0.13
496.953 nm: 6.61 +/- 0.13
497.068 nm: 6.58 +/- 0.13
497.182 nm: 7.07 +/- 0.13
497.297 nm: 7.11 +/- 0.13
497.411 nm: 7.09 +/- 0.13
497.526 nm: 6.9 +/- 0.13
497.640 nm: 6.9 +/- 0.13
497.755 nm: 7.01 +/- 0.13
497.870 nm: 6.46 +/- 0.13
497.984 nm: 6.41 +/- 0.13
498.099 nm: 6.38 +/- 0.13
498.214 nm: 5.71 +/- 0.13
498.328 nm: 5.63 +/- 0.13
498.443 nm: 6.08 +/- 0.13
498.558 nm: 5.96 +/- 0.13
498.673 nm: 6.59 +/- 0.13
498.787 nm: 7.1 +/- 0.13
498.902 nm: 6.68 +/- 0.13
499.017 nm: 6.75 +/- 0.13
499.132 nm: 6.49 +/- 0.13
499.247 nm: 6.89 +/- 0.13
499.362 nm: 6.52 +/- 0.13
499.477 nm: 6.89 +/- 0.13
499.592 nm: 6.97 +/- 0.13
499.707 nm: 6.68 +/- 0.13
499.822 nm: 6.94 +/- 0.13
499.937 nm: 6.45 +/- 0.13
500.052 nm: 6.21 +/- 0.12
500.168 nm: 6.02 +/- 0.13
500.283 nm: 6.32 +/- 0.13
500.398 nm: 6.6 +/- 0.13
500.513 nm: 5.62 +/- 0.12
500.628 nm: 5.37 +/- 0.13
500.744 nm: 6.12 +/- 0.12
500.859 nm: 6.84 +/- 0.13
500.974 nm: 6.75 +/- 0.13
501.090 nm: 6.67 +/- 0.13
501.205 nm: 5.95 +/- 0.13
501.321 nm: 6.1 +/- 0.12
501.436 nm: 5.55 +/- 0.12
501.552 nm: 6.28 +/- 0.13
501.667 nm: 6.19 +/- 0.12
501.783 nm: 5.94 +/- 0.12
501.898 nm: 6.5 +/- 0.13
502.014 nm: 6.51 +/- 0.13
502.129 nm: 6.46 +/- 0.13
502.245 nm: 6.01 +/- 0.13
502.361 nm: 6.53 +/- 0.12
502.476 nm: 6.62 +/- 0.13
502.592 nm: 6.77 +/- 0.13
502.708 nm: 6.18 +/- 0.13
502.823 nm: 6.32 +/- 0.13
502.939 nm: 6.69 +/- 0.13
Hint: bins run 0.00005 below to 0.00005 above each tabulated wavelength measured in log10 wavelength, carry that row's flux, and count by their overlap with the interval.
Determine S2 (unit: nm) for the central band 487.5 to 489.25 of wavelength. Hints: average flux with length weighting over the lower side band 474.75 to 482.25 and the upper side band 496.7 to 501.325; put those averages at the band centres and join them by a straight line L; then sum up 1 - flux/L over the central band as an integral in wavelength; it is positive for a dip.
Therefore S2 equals 0.09 nm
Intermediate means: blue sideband 6.86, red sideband 6.51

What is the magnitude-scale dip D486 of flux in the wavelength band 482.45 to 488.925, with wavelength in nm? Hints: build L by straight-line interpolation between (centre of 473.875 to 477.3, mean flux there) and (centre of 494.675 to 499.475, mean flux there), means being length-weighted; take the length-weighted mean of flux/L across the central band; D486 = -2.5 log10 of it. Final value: 0.027 mag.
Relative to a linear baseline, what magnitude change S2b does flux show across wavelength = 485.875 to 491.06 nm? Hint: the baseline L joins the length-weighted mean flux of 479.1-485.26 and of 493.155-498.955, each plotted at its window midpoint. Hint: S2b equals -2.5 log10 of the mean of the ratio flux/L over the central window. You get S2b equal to 0.06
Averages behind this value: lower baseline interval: 6.93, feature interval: 6.42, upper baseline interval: 6.67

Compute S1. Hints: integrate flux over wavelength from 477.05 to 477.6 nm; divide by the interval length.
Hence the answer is 6.92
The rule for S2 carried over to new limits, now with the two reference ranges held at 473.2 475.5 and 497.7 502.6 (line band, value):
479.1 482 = -0.140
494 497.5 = -0.206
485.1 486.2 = 0.080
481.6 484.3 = -0.084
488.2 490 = 0.006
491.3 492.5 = 0.057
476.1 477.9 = 0.001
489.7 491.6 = -0.084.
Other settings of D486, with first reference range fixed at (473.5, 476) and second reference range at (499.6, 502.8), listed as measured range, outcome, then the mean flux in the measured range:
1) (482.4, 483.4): -0.03 mag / 6.85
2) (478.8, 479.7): -0.05 mag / 7.01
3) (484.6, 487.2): 0.04 mag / 6.32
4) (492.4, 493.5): -0.06 mag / 6.84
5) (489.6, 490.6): -0.07 mag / 6.95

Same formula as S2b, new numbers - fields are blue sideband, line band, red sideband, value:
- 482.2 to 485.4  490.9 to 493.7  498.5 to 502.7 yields 0.019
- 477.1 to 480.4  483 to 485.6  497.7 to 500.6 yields -0.010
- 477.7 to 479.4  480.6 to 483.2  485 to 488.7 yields -0.047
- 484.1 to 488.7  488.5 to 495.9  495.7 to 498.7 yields -0.012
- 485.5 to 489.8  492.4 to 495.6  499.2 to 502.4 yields -0.086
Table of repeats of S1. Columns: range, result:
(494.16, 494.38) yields 7.33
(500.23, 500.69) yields 5.97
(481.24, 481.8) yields 7.11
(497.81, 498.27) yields 6.24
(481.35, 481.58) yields 7.06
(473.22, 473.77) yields 6.57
